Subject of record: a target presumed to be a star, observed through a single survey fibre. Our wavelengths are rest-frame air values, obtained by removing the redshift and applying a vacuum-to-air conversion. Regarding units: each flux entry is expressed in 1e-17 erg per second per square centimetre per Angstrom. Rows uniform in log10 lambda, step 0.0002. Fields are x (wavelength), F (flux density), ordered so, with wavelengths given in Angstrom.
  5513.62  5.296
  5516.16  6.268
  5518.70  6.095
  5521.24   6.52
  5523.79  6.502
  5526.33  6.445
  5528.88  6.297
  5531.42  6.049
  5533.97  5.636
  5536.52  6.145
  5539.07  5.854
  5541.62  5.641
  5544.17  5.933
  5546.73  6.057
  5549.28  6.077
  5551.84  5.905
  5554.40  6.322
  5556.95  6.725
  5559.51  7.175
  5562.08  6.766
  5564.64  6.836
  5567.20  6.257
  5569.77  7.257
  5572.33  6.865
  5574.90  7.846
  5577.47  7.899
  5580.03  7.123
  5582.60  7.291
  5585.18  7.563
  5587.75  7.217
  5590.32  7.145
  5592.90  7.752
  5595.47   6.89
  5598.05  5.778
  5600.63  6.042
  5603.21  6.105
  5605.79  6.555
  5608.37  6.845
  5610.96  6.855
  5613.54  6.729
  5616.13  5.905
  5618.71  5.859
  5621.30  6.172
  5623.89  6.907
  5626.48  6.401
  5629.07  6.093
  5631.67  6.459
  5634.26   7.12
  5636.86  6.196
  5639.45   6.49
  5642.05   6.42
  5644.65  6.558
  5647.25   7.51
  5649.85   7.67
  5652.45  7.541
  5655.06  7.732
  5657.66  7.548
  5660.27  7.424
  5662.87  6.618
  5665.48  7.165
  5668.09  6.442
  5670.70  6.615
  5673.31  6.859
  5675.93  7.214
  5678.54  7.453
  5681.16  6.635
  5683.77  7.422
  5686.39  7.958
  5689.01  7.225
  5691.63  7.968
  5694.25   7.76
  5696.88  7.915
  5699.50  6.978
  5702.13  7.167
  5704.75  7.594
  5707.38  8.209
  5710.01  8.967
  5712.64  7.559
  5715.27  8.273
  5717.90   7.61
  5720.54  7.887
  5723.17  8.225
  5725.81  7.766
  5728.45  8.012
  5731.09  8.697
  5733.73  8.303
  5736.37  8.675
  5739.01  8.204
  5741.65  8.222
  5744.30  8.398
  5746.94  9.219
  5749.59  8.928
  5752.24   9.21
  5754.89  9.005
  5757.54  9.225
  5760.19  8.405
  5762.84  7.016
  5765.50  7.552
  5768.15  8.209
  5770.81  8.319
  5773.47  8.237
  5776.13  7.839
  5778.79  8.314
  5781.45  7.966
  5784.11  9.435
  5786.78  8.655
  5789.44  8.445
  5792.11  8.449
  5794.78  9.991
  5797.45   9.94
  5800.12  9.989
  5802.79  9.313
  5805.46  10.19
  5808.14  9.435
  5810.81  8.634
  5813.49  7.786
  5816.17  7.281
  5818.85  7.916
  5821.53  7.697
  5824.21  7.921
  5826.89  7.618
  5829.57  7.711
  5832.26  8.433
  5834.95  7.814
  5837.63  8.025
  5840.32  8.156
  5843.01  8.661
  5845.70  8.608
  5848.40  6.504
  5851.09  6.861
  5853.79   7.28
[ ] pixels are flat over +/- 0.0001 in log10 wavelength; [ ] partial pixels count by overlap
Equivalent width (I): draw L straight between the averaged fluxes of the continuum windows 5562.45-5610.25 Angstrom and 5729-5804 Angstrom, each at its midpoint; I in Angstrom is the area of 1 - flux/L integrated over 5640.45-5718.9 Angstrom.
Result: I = 4.4 Angstrom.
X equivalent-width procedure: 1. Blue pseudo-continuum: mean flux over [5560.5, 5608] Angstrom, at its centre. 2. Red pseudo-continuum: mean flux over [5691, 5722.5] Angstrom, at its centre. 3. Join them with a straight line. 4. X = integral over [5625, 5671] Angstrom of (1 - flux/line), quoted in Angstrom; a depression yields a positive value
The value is 3.2 Angstrom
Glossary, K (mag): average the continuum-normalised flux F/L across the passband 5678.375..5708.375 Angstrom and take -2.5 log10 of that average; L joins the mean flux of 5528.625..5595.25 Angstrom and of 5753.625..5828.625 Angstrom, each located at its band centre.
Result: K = 0.03 mag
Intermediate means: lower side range 6.69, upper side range 8.52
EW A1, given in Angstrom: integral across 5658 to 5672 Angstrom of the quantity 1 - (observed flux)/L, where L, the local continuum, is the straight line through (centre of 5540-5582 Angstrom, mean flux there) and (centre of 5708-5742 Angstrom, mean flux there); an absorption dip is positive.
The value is 1.34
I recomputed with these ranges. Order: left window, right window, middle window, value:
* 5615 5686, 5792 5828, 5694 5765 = -3.77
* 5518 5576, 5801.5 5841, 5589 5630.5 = 1.94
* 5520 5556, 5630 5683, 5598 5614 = 0.39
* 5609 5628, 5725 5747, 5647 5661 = -1.16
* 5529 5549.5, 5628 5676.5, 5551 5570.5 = -1.68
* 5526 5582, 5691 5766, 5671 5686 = 1.11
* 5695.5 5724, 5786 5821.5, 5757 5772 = 0.69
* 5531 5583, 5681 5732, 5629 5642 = 1.28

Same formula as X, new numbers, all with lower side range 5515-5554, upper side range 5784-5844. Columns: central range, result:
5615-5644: 2.4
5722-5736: -0.7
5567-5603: -2.9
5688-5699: -0.3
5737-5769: -1.8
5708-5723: -0.7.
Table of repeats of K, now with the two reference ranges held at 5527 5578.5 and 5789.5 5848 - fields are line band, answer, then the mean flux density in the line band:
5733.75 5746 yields -0.07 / 8.4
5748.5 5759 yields -0.14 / 9.09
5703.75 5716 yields -0.06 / 8.13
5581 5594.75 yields -0.10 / 7.37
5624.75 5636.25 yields 0.09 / 6.51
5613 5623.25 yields 0.13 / 6.17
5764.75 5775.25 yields 0.01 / 8.1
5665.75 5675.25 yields 0.10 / 6.73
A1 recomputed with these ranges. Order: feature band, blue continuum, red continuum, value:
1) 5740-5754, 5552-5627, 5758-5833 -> -1.2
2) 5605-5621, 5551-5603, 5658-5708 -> 1.4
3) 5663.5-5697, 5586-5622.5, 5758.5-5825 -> 0.6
